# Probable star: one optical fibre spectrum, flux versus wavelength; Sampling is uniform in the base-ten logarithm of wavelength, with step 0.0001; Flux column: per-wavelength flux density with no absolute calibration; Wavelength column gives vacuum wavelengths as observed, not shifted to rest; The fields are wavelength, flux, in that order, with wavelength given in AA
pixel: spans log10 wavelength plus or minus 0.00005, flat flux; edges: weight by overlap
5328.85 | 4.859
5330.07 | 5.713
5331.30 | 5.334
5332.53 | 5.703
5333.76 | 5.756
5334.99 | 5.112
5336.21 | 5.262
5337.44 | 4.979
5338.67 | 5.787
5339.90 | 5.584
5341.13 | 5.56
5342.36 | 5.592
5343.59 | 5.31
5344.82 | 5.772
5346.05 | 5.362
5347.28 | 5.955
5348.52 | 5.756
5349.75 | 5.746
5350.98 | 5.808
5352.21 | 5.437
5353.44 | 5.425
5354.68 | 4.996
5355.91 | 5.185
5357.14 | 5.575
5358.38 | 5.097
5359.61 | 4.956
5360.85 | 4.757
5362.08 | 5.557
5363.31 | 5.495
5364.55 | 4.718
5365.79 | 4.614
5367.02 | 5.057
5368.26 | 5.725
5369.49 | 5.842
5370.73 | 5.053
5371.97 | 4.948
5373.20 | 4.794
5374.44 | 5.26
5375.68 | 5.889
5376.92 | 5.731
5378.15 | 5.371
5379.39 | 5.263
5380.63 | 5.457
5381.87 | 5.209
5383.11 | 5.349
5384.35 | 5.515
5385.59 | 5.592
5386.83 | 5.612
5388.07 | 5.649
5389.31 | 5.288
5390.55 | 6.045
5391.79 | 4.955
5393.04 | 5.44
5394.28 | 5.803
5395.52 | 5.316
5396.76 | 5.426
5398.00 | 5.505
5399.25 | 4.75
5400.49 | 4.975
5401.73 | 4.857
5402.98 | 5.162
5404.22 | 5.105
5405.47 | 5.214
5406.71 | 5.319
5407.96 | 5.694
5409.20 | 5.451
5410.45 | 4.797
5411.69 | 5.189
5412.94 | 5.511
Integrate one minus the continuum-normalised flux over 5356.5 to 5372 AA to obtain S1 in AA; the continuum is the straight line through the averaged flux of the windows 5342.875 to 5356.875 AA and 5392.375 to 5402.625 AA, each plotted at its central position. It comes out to 0.7 AA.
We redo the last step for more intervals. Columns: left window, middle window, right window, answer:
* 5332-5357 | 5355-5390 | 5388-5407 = 0.6 AA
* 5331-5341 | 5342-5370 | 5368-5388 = 0.3 AA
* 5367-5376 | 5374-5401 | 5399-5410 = -0.9 AA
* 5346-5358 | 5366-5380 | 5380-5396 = 0.4 AA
